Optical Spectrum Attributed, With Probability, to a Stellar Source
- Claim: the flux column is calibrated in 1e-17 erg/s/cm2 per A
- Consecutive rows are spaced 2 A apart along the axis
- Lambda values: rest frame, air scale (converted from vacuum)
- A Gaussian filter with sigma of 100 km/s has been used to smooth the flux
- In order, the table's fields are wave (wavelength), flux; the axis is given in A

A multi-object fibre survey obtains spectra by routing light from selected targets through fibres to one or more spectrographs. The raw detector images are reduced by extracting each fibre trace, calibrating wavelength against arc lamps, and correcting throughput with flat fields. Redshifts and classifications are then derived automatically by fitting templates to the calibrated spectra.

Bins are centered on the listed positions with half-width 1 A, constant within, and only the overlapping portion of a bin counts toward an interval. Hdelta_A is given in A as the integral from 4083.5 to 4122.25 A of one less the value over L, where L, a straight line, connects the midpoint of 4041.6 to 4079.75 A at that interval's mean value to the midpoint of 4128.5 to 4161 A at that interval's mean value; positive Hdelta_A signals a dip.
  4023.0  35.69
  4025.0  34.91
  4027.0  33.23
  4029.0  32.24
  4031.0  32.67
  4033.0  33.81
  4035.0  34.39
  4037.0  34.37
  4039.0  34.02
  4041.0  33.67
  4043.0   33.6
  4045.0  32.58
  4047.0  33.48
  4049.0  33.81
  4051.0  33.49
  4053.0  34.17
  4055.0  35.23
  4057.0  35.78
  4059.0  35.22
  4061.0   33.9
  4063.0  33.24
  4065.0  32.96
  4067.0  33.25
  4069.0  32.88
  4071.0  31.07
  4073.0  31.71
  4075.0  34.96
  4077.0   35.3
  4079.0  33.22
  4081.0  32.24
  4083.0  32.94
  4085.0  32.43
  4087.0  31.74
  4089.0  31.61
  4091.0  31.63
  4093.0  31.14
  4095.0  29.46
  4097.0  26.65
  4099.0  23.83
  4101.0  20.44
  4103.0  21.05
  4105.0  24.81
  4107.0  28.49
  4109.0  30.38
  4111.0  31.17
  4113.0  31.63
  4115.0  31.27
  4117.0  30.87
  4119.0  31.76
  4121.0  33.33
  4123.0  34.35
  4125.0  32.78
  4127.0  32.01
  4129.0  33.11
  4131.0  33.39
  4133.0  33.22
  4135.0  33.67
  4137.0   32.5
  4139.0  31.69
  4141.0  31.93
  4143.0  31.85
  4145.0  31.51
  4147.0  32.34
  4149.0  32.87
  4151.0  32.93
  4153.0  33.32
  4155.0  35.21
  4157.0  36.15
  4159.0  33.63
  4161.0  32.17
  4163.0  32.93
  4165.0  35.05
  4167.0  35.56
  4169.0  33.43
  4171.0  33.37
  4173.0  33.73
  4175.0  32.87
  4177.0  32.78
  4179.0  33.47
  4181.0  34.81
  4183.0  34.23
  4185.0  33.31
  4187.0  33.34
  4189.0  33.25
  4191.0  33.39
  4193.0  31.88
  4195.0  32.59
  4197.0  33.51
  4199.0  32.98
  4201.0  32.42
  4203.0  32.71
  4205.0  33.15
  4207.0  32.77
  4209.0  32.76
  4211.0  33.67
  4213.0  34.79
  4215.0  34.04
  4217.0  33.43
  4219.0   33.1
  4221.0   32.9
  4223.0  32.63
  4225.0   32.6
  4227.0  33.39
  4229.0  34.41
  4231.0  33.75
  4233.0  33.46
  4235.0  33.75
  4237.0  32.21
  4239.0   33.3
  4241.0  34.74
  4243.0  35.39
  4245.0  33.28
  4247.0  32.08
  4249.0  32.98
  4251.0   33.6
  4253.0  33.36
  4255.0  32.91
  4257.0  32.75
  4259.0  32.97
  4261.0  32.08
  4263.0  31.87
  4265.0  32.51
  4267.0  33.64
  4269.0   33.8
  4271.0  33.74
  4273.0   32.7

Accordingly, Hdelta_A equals 4.8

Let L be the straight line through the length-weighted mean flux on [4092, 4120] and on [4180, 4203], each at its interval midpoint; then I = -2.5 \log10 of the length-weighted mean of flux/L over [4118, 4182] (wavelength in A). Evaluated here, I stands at -0.09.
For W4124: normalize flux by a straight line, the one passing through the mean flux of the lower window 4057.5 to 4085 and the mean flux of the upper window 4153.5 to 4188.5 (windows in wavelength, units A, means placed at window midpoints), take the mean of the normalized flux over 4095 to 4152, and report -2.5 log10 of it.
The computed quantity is 0.10 mag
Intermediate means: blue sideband 33.3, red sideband 33.9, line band 30.5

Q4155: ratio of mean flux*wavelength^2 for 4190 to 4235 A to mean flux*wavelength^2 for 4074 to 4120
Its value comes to 1.17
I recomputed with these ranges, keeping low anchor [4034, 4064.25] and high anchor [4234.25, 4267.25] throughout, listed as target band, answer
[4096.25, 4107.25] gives 0.38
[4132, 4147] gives 0.04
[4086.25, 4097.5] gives 0.11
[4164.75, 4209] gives 0.00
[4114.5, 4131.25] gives 0.04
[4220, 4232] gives 0.00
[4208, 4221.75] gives -0.01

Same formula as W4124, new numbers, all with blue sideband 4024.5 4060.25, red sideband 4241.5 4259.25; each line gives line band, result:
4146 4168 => -0.01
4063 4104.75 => 0.11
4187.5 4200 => 0.02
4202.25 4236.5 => 0.00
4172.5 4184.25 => 0.00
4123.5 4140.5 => 0.03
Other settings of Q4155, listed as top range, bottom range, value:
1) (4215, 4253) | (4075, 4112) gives 1.21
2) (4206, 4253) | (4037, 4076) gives 1.08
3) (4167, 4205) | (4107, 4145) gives 1.07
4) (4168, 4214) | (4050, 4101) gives 1.09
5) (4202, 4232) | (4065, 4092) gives 1.09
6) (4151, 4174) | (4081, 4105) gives 1.24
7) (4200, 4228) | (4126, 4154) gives 1.05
